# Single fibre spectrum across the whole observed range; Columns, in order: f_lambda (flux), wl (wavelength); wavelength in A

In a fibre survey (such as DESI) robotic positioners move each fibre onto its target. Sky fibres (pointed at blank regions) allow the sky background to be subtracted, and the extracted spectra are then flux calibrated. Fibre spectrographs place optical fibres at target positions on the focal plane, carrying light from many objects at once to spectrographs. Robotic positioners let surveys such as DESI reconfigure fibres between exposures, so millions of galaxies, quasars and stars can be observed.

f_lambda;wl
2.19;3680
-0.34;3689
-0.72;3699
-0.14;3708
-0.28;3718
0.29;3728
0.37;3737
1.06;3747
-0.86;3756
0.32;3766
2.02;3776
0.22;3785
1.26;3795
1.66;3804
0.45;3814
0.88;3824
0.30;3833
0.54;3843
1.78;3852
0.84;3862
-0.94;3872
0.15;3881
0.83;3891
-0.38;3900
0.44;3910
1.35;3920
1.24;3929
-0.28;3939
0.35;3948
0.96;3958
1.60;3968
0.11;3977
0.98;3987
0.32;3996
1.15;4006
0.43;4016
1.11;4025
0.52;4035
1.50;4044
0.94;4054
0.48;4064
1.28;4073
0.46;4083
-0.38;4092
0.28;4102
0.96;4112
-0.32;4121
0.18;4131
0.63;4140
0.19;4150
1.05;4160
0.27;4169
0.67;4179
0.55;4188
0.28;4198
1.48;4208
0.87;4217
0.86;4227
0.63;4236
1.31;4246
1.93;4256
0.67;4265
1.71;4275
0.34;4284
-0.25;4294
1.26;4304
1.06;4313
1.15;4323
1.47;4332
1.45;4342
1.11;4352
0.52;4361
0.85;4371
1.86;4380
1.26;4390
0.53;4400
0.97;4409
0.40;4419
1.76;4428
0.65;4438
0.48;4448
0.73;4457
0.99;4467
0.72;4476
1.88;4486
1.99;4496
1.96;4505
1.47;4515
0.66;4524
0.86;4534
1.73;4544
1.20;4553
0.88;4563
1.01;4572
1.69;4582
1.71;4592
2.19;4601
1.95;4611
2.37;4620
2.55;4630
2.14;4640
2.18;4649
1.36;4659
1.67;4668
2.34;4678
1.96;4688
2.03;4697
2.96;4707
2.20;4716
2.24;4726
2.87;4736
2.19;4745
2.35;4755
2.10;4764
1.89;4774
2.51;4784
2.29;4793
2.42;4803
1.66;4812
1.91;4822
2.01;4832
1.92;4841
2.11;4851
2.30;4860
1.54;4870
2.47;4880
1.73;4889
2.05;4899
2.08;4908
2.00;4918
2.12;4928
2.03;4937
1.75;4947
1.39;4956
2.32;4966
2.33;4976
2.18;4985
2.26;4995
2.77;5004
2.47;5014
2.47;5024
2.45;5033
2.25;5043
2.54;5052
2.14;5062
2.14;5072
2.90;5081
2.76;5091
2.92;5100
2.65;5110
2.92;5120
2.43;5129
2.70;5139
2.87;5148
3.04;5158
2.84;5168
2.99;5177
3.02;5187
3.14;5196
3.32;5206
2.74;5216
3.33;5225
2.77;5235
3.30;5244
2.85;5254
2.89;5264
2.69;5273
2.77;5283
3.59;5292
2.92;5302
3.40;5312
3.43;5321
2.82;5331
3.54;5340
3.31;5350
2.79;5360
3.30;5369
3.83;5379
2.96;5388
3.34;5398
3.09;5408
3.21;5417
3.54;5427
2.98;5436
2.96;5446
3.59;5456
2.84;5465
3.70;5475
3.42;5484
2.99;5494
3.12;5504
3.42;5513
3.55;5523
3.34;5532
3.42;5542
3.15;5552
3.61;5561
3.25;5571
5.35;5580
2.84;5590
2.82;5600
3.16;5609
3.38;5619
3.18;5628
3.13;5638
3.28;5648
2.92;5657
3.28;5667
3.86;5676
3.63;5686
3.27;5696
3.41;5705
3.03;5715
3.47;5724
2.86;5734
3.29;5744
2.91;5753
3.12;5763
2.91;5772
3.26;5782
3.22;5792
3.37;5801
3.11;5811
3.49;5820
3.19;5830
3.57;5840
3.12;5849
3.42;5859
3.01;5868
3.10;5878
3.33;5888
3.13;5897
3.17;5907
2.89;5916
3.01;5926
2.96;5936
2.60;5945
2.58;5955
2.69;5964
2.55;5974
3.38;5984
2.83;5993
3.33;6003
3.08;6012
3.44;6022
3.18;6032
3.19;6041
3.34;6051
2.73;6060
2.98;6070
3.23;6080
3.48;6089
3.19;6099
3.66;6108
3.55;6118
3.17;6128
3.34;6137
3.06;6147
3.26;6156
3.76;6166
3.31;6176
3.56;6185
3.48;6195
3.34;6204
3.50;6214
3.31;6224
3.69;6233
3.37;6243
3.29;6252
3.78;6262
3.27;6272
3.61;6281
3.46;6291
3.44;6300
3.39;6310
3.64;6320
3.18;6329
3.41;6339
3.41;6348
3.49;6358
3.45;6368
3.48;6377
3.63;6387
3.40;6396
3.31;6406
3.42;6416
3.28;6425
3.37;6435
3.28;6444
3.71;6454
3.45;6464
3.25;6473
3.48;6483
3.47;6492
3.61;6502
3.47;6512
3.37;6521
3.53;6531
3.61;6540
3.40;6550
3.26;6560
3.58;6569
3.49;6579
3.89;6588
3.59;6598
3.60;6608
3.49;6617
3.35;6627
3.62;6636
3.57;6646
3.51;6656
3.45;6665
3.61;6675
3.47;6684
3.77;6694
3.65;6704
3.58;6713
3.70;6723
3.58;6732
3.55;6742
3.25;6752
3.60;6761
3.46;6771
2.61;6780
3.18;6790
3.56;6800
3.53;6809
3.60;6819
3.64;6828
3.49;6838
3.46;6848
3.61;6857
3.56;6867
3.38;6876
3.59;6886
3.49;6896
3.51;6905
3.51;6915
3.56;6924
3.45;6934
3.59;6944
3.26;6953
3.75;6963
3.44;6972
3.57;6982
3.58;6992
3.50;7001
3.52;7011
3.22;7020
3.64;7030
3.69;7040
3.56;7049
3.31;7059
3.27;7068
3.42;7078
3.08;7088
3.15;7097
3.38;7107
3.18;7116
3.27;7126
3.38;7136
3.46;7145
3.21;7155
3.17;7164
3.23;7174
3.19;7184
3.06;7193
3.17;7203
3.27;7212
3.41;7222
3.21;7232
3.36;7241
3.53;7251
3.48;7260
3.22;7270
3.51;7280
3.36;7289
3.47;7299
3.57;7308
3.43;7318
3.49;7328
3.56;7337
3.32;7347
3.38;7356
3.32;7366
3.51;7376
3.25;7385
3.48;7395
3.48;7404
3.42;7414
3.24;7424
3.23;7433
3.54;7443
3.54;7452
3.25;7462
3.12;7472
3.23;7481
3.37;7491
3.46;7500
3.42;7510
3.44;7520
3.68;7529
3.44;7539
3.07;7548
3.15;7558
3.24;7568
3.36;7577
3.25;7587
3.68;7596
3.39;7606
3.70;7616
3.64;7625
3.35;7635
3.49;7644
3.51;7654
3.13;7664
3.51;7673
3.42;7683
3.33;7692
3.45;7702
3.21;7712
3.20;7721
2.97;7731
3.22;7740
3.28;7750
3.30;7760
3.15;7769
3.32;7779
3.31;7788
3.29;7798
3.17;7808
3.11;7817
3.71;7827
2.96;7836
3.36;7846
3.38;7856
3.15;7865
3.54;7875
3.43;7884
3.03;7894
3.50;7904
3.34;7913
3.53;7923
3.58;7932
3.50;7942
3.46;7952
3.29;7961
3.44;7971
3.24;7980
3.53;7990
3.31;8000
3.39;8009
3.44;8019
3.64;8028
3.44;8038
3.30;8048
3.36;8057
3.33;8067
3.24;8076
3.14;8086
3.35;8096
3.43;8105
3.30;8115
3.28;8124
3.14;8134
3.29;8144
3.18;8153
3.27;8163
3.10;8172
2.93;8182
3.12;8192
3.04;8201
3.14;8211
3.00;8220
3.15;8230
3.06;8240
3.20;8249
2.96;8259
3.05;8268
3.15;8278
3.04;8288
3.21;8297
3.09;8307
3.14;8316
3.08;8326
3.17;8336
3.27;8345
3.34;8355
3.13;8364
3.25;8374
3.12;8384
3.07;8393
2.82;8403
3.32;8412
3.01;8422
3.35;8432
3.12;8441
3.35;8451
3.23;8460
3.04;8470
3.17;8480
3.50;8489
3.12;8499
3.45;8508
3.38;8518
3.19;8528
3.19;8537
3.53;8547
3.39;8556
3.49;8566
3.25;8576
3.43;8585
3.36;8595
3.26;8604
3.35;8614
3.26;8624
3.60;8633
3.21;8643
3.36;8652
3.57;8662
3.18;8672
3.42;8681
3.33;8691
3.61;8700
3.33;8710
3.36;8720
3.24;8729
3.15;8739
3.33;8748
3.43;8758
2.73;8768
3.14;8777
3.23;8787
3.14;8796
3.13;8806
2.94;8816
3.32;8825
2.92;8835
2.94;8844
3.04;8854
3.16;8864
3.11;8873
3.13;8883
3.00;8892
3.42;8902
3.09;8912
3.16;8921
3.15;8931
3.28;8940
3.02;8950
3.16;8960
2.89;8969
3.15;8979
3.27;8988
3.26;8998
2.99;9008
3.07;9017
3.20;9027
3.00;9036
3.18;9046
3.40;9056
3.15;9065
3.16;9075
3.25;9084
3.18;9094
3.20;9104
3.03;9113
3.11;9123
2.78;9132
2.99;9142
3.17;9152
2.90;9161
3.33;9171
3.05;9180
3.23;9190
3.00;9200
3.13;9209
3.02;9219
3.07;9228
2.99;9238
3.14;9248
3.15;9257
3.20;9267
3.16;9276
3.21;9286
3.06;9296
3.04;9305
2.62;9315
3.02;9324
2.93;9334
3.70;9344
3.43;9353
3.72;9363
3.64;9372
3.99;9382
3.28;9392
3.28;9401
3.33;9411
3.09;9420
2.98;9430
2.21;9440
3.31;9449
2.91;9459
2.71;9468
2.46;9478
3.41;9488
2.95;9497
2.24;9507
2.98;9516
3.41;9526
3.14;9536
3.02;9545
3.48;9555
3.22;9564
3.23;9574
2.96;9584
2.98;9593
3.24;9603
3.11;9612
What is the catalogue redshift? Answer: 0.15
